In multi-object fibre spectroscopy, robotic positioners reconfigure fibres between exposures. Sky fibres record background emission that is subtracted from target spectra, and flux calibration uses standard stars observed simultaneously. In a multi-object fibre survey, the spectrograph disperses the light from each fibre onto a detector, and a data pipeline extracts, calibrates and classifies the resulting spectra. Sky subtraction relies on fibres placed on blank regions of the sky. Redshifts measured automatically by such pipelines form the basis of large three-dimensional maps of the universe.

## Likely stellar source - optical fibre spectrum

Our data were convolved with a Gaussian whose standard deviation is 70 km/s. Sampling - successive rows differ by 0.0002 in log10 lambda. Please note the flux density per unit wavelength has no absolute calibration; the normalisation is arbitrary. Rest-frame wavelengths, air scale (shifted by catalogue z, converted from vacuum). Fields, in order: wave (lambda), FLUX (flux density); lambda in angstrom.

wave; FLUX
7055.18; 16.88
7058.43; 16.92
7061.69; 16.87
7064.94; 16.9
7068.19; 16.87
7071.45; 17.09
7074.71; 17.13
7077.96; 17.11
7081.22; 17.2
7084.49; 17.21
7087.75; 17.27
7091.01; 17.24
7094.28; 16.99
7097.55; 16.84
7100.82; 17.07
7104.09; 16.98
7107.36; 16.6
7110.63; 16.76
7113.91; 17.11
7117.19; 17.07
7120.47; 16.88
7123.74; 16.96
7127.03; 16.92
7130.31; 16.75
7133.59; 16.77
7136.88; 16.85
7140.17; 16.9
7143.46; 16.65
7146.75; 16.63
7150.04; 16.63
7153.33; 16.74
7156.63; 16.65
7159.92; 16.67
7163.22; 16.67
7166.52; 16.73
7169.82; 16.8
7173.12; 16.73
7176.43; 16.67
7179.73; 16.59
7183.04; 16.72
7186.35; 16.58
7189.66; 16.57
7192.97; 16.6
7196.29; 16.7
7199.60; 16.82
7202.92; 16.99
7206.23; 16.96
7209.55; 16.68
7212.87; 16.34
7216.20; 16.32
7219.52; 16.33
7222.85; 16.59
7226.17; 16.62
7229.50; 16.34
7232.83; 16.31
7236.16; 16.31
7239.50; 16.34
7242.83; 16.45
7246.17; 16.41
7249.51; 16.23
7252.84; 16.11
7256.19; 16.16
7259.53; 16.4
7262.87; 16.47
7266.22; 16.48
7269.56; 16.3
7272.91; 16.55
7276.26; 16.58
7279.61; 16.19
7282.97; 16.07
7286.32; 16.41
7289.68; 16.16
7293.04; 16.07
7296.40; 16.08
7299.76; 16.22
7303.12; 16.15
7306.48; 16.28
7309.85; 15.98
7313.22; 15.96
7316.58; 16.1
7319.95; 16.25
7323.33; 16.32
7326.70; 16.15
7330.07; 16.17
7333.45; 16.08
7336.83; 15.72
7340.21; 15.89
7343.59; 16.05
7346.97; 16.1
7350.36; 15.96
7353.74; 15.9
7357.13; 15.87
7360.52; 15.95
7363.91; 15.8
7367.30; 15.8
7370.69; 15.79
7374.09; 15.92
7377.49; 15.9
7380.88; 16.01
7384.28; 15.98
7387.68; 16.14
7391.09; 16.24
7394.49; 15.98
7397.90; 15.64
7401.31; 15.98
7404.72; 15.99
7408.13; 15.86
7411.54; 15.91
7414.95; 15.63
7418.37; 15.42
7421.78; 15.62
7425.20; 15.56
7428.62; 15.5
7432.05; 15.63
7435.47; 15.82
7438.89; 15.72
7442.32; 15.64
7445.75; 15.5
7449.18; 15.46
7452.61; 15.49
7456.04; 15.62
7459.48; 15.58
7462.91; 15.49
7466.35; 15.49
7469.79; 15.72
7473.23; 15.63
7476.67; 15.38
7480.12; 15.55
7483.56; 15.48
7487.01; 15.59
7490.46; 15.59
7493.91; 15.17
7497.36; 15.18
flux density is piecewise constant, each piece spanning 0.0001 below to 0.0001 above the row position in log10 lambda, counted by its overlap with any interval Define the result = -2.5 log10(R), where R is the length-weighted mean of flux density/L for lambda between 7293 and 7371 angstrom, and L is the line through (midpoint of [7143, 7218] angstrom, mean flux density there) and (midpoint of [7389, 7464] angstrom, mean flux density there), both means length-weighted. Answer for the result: 0.00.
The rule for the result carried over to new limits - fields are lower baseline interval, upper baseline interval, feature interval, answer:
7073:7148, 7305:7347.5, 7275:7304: 0.00 mag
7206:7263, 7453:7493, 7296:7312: 0.00 mag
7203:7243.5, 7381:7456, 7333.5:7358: 0.01 mag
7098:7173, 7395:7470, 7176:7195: 0.00 mag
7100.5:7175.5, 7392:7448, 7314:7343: 0.00 mag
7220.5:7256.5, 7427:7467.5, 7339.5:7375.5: 0.00 mag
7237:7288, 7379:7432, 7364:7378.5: 0.01 mag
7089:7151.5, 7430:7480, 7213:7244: 0.00 mag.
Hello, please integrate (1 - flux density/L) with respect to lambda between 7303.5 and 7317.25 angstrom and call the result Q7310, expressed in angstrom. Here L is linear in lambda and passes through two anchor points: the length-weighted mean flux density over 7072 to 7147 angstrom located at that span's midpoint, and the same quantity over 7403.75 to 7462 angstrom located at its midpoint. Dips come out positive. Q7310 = 0.0 angstrom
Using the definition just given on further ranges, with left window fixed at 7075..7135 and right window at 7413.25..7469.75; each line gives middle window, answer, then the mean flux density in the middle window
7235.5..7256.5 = 0.1 angstrom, 16.3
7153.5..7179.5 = 0.1 angstrom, 16.7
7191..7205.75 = -0.2 angstrom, 16.8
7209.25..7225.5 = 0.1 angstrom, 16.4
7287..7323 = 0.0 angstrom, 16.1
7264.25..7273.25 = -0.1 angstrom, 16.4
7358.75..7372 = 0.1 angstrom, 15.8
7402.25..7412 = -0.1 angstrom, 15.9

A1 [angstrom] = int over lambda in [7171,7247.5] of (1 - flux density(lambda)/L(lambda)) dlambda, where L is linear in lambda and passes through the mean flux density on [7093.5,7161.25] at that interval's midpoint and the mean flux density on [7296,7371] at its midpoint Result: -0.3 angstrom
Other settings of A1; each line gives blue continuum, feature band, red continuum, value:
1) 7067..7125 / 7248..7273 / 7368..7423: 0.1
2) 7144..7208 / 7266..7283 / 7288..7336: -0.1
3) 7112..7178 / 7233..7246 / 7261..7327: 0.1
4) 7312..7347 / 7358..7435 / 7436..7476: -0.1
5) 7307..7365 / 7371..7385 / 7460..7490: -0.1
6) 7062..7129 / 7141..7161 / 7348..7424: 0.1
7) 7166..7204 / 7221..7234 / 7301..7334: 0.0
